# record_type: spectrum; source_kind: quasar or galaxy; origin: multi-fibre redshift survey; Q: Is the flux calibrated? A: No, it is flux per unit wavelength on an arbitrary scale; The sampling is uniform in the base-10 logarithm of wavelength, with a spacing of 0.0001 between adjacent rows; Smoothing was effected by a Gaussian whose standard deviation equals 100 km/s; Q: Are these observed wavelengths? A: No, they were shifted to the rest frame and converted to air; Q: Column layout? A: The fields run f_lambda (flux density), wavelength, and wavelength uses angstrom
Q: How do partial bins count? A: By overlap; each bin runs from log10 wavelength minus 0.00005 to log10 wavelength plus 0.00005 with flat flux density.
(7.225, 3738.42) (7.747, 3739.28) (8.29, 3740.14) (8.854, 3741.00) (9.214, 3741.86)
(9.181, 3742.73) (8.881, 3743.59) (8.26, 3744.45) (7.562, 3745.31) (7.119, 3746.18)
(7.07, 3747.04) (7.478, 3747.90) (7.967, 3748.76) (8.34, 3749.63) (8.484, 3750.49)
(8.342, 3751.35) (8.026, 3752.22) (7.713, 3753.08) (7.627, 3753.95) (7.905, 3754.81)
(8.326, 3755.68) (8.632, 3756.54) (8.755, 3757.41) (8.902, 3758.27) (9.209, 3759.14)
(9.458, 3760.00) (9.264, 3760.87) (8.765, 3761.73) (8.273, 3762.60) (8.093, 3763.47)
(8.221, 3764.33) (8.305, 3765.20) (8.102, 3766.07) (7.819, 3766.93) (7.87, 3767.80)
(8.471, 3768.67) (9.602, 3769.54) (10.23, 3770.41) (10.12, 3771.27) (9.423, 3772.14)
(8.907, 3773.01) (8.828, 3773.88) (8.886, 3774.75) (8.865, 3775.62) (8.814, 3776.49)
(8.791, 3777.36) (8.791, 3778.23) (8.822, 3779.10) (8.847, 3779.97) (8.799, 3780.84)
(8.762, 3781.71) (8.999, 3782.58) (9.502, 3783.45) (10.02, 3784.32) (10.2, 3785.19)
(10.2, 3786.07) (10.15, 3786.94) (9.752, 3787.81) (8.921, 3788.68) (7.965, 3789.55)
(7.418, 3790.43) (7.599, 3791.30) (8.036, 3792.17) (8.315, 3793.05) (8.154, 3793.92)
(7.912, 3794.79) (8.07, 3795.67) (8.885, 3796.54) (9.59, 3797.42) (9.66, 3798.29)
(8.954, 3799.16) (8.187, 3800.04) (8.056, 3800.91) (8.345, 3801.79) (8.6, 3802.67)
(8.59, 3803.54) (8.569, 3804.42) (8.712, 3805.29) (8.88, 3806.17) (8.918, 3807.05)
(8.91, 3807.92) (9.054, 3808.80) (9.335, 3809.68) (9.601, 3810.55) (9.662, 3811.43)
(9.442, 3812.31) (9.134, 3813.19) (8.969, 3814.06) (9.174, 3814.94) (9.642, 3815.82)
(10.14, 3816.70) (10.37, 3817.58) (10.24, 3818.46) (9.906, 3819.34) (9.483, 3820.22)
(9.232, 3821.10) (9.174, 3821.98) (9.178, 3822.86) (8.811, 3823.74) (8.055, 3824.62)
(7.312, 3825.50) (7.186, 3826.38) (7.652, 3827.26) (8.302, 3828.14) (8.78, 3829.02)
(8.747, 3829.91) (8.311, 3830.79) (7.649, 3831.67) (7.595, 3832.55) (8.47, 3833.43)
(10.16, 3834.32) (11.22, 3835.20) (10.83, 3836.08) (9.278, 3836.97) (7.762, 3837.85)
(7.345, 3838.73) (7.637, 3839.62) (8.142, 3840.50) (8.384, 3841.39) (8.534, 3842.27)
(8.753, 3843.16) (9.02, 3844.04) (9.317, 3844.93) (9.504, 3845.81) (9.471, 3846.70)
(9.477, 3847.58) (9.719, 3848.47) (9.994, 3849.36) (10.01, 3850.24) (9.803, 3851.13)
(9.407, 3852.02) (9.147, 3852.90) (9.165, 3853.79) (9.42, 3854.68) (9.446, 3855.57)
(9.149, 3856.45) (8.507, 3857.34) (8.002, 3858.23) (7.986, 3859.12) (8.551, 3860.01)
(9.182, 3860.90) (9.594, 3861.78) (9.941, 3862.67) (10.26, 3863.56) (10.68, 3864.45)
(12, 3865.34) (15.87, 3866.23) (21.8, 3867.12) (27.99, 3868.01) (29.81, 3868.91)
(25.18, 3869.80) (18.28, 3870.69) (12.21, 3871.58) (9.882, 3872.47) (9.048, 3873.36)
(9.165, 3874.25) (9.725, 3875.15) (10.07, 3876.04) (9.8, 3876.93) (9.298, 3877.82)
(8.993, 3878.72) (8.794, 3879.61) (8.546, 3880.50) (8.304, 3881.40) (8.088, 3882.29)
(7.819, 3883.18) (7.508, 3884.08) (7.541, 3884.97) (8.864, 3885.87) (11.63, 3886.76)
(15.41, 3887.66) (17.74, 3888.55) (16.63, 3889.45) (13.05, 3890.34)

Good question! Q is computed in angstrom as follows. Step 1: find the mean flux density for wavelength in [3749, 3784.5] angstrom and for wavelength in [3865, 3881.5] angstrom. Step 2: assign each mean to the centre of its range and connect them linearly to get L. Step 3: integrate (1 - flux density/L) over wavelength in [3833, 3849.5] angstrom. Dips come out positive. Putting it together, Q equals 4.45 angstrom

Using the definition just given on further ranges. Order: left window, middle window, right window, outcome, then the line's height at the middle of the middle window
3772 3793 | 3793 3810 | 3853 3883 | 1.60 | 9.59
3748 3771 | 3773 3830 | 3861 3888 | 5.54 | 9.9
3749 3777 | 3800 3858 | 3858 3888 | 8.85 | 10.6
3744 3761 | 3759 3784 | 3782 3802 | -1.04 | 8.5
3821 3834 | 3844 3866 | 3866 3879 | 5.15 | 12.5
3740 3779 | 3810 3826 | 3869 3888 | 0.73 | 9.75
